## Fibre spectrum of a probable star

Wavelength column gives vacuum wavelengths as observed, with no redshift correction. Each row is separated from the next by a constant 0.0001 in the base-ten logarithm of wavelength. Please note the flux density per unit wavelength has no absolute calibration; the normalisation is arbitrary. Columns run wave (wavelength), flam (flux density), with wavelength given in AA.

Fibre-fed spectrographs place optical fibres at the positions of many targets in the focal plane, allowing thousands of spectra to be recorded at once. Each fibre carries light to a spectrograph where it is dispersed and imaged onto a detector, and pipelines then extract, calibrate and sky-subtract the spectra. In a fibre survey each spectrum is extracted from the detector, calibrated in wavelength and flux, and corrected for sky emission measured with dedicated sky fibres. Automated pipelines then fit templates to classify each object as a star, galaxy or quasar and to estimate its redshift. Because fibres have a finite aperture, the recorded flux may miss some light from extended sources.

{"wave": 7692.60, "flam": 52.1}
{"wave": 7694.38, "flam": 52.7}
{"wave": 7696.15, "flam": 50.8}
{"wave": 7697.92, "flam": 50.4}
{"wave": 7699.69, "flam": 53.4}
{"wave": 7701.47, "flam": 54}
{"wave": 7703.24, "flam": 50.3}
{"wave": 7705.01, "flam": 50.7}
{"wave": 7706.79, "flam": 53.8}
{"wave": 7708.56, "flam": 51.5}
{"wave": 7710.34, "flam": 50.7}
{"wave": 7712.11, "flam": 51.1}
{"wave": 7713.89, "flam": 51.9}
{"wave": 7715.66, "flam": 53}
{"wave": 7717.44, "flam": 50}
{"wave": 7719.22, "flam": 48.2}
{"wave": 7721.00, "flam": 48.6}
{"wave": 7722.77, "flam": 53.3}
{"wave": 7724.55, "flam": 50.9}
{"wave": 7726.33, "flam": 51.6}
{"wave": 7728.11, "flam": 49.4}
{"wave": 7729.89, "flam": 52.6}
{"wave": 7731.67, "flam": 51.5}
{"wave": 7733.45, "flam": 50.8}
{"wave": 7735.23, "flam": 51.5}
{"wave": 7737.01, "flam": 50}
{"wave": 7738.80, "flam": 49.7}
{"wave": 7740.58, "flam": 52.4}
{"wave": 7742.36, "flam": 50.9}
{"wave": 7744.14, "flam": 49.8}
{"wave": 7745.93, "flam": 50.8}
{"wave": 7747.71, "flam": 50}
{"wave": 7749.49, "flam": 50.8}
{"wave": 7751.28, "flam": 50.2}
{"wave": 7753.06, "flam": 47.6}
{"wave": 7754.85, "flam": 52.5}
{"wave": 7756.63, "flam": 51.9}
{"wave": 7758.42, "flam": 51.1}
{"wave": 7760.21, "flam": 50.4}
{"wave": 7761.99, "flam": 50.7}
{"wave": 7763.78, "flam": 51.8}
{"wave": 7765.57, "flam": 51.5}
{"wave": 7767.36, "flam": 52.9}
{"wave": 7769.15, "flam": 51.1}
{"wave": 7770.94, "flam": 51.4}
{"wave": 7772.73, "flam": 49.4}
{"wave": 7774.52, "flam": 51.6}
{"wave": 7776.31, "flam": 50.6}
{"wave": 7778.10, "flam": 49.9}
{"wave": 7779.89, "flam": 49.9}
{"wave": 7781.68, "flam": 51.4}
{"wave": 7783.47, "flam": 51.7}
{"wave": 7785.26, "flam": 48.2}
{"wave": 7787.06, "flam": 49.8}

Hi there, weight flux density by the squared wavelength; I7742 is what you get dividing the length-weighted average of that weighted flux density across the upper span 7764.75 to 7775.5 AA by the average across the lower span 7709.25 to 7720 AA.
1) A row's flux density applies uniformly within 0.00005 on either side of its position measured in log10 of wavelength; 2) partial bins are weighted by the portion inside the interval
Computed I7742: 1.02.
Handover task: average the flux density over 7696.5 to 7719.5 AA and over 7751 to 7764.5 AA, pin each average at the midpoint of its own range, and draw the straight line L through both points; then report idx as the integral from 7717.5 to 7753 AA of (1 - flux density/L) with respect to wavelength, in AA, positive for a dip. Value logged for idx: 0.4 AA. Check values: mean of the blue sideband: 51.5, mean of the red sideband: 50.8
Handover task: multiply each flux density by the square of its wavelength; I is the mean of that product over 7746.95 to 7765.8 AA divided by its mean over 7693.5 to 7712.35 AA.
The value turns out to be 1.0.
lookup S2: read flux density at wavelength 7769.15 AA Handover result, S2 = 51.1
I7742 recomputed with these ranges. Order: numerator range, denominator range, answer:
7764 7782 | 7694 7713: 1.00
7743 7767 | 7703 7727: 1.00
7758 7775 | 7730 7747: 1.01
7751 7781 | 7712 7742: 1.01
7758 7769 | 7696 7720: 1.01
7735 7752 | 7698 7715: 0.98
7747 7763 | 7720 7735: 1.00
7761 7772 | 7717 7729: 1.04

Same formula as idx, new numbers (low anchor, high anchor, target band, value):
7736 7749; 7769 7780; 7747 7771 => -0.2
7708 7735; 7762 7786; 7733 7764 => 0.2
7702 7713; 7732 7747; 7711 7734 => 0.1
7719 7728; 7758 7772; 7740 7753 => 0.1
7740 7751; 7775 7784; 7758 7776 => -0.2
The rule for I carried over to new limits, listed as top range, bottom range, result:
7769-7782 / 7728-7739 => 1.00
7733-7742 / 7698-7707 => 0.98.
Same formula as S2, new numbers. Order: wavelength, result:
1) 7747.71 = 50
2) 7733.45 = 50.8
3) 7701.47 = 54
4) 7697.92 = 50.4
